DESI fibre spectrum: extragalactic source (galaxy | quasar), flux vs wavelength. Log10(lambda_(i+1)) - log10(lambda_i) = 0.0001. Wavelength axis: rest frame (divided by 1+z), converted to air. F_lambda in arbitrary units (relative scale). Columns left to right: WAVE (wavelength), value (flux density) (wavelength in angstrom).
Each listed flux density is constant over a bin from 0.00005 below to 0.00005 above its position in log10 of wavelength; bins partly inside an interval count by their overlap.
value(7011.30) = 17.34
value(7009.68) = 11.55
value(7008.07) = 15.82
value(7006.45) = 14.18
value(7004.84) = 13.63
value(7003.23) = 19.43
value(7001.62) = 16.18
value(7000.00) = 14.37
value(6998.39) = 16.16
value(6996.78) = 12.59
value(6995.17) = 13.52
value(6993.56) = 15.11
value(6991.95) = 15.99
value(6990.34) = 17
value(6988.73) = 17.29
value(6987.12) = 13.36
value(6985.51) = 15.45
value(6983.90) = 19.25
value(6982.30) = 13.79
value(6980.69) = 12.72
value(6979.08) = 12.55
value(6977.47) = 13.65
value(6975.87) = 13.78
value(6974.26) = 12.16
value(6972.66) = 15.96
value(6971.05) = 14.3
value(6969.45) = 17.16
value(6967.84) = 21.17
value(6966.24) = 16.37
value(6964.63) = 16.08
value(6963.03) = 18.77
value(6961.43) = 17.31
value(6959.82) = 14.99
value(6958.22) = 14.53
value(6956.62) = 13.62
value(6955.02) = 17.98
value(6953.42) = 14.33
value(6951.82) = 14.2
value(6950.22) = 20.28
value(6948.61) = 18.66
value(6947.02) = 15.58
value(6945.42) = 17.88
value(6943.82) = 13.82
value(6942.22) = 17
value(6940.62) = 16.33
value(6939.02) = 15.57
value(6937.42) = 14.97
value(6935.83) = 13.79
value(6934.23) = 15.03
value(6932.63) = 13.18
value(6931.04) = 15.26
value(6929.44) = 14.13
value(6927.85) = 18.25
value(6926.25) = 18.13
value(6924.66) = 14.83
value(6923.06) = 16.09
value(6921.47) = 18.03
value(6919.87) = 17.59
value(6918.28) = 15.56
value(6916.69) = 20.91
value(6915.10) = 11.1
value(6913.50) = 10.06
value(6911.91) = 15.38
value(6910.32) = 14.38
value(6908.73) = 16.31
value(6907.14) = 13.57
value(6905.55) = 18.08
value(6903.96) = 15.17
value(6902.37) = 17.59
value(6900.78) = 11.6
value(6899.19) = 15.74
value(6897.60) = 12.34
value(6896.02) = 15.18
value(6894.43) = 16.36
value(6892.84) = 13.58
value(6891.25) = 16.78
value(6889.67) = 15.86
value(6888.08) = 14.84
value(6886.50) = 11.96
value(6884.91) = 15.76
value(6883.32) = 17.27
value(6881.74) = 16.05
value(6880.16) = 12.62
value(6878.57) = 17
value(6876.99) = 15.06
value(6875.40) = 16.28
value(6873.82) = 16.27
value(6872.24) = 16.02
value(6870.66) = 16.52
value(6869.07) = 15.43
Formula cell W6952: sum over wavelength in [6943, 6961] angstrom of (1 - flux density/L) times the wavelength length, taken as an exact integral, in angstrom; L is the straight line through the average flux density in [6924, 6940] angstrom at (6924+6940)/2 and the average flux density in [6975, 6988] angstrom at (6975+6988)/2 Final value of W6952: -1.3 angstrom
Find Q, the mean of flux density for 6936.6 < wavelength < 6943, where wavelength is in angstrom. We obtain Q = 16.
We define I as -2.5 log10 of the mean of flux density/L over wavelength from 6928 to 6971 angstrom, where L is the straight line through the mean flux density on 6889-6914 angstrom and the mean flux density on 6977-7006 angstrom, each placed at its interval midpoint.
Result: -0.07 mag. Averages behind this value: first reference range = 14.9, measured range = 16.1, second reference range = 15.1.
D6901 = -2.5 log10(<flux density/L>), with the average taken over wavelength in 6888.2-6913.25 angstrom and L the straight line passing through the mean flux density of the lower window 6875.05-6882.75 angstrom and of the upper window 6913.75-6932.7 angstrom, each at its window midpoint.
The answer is 0.04 mag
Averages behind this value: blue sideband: 15.4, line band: 15.1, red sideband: 16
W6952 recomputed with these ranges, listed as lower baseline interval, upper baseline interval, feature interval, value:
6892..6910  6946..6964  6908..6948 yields 0.4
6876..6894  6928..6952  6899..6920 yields 0.5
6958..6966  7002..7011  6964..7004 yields 1.0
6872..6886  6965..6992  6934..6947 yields 0.0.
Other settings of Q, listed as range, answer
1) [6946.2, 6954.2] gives 16.6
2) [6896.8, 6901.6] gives 13.3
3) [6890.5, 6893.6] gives 15.2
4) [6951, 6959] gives 15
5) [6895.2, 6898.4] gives 13.8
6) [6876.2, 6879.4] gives 16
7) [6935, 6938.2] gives 14.4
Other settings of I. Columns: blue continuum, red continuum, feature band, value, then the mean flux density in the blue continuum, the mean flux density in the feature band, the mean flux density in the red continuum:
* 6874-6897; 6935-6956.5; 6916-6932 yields -0.07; 15.3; 16.8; 16.1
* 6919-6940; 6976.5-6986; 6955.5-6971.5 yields -0.11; 15.8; 16.5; 14.5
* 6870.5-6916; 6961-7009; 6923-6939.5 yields -0.01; 15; 15.3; 15.5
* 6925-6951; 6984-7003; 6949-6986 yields 0.00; 16.1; 15.7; 15.5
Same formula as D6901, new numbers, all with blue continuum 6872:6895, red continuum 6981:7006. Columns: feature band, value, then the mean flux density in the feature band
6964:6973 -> -0.10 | 16.9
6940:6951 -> -0.11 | 17.1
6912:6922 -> 0.00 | 15.5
